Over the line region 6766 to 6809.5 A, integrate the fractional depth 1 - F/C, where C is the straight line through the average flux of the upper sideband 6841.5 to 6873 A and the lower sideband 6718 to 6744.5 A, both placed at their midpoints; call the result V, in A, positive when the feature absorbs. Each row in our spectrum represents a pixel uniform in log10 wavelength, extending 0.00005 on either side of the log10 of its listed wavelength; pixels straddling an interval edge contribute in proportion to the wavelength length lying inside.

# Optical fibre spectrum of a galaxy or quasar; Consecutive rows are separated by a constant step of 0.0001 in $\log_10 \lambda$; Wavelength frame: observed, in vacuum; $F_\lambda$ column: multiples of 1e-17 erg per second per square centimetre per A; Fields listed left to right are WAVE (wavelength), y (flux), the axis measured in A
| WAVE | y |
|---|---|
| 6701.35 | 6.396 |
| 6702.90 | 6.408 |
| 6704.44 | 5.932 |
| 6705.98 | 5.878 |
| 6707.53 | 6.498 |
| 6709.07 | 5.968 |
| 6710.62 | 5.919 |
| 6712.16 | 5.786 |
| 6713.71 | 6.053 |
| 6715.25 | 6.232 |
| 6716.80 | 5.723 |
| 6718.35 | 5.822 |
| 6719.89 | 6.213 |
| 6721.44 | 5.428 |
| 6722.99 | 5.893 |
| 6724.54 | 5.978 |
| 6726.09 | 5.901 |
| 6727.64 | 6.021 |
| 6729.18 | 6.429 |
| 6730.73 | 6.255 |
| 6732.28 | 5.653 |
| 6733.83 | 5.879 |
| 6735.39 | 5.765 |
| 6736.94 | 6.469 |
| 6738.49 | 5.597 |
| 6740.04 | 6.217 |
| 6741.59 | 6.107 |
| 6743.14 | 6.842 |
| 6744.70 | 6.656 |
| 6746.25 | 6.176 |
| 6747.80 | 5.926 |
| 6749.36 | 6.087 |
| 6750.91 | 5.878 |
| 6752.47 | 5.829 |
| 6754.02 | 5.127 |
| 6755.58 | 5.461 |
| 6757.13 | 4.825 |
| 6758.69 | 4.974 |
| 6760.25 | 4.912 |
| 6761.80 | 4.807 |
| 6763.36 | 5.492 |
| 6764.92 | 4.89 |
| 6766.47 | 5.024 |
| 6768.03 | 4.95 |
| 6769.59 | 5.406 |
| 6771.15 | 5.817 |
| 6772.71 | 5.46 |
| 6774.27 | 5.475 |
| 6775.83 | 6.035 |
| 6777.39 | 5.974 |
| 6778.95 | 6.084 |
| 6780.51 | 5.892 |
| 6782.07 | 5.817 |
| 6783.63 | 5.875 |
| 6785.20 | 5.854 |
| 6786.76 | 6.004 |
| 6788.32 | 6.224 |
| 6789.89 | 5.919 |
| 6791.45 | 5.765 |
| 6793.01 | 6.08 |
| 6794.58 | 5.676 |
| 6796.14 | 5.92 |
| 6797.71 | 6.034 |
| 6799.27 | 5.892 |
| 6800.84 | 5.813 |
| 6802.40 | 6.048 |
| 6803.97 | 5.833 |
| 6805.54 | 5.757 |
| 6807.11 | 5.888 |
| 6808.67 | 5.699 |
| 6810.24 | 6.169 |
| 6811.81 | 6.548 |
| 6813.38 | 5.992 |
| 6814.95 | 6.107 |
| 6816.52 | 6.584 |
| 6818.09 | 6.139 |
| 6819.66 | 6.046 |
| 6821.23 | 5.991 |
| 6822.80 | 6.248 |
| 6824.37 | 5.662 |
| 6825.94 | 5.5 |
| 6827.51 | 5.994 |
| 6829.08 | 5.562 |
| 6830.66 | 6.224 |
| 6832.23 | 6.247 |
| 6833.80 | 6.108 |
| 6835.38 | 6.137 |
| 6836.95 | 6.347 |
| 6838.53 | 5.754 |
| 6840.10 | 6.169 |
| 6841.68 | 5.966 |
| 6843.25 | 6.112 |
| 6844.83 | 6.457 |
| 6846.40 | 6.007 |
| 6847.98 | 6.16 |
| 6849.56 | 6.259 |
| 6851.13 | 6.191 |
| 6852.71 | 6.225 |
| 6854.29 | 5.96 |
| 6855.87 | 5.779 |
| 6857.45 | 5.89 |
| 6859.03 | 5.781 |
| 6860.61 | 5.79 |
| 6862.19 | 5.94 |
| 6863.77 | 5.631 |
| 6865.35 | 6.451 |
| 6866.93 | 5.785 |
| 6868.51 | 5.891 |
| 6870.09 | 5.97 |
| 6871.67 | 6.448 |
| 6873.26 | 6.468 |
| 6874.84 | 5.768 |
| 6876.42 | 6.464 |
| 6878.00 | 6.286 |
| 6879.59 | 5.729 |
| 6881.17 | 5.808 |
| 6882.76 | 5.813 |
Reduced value 1.8 A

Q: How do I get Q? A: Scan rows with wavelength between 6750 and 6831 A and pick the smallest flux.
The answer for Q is 4.807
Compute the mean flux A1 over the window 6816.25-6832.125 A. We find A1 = 5.99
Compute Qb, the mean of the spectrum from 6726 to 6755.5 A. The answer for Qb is 6.03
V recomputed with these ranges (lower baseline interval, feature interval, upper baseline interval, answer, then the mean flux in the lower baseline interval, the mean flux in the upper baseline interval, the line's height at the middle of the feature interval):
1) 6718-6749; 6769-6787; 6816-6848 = 0.8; 6.07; 6.06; 6.06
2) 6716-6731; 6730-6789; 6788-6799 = 2.1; 5.96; 5.93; 5.94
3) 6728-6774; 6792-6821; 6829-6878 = -0.6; 5.69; 6.07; 5.9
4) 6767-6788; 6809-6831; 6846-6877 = -0.6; 5.74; 6.04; 5.89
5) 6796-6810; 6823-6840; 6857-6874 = -0.1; 5.88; 6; 5.94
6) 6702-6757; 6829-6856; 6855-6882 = -0.6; 5.99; 5.99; 5.99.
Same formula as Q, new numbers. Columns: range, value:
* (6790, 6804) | 5.676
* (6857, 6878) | 5.631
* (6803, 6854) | 5.5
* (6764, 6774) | 4.89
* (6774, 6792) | 5.475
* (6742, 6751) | 5.878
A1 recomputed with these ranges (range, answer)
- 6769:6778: 5.69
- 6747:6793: 5.59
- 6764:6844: 5.9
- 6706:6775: 5.77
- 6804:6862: 6.04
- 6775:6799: 5.94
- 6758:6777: 5.29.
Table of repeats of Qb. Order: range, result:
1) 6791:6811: 5.89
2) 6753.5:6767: 5.06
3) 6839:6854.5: 6.15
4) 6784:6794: 5.96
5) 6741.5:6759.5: 5.81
